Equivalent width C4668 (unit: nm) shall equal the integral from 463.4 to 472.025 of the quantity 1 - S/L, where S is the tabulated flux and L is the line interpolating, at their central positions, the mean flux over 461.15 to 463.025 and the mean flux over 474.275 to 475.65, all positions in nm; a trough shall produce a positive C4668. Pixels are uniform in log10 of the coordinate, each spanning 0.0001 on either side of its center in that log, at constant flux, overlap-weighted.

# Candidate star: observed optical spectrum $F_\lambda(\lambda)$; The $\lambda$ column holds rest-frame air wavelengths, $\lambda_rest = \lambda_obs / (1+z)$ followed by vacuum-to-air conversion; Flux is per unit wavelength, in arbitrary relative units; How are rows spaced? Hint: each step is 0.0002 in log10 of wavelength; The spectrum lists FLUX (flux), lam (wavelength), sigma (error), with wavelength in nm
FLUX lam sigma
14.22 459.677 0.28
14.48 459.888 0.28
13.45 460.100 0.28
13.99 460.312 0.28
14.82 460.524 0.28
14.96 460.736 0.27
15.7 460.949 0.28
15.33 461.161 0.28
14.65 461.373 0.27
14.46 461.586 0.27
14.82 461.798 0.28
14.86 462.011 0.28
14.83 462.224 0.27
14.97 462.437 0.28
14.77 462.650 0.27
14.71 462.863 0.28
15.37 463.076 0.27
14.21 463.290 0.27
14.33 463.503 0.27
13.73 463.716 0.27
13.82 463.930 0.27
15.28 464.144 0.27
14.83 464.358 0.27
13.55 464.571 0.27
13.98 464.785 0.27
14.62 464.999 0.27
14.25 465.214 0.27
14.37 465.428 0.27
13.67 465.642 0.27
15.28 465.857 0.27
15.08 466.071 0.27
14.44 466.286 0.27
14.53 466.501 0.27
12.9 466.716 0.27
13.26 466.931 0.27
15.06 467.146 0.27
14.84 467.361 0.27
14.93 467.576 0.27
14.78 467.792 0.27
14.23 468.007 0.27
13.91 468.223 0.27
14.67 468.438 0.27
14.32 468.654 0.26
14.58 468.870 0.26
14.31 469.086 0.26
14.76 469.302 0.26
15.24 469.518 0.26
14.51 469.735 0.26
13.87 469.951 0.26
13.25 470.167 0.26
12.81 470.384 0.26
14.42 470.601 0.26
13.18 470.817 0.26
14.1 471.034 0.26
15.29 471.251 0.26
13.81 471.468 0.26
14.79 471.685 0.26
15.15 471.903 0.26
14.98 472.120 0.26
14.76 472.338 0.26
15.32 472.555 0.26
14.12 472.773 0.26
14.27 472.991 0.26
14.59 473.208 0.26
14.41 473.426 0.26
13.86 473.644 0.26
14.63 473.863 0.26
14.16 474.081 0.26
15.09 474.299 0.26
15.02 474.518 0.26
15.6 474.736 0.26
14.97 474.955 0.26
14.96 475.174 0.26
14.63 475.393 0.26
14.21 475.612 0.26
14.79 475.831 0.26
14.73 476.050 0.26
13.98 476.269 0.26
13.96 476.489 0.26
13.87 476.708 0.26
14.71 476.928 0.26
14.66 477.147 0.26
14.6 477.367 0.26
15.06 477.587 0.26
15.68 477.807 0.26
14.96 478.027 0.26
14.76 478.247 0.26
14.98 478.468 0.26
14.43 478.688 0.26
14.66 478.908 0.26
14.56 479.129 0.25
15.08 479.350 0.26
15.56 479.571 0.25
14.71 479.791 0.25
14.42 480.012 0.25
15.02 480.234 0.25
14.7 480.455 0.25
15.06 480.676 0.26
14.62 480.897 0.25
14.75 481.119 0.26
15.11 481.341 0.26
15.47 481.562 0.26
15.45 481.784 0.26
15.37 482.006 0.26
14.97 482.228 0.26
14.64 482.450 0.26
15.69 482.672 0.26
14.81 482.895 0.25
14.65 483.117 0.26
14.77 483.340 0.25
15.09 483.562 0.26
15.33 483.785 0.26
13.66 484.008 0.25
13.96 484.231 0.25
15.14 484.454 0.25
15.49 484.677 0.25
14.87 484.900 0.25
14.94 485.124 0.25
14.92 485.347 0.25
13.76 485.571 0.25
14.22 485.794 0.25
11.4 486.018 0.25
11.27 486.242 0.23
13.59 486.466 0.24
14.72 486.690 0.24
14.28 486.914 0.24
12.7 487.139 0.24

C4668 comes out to 0.32 nm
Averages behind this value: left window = 14.8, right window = 14.9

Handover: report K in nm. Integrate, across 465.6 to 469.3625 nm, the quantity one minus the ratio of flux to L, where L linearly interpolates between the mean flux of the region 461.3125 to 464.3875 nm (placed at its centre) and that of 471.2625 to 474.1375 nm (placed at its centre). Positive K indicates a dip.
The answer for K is 0.04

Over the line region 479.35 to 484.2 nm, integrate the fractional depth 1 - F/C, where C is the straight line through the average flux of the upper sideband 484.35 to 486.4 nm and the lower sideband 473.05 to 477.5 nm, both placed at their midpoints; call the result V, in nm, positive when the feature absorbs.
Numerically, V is -0.25 nm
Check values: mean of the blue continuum 14.6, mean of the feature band 14.9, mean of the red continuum 14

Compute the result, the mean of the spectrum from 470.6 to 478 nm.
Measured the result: 14.6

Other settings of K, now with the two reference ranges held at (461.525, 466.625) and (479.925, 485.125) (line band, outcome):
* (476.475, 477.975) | 0.01 nm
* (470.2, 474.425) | 0.09 nm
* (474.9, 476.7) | 0.04 nm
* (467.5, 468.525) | 0.01 nm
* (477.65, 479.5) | -0.01 nm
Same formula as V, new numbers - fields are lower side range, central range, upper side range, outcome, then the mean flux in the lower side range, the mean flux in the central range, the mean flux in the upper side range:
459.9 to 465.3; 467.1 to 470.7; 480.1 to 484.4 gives 0.075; 14.6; 14.4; 14.9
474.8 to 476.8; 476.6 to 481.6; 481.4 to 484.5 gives -0.050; 14.5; 14.8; 14.9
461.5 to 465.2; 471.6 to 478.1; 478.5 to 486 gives 0.006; 14.5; 14.7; 14.8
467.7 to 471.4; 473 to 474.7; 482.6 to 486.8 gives -0.036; 14.2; 14.6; 14.3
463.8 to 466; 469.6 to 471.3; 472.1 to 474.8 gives 0.076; 14.4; 13.9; 14.7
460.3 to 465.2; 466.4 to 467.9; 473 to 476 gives 0.033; 14.6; 14.3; 14.7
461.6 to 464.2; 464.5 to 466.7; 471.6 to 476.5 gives 0.045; 14.6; 14.3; 14.7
